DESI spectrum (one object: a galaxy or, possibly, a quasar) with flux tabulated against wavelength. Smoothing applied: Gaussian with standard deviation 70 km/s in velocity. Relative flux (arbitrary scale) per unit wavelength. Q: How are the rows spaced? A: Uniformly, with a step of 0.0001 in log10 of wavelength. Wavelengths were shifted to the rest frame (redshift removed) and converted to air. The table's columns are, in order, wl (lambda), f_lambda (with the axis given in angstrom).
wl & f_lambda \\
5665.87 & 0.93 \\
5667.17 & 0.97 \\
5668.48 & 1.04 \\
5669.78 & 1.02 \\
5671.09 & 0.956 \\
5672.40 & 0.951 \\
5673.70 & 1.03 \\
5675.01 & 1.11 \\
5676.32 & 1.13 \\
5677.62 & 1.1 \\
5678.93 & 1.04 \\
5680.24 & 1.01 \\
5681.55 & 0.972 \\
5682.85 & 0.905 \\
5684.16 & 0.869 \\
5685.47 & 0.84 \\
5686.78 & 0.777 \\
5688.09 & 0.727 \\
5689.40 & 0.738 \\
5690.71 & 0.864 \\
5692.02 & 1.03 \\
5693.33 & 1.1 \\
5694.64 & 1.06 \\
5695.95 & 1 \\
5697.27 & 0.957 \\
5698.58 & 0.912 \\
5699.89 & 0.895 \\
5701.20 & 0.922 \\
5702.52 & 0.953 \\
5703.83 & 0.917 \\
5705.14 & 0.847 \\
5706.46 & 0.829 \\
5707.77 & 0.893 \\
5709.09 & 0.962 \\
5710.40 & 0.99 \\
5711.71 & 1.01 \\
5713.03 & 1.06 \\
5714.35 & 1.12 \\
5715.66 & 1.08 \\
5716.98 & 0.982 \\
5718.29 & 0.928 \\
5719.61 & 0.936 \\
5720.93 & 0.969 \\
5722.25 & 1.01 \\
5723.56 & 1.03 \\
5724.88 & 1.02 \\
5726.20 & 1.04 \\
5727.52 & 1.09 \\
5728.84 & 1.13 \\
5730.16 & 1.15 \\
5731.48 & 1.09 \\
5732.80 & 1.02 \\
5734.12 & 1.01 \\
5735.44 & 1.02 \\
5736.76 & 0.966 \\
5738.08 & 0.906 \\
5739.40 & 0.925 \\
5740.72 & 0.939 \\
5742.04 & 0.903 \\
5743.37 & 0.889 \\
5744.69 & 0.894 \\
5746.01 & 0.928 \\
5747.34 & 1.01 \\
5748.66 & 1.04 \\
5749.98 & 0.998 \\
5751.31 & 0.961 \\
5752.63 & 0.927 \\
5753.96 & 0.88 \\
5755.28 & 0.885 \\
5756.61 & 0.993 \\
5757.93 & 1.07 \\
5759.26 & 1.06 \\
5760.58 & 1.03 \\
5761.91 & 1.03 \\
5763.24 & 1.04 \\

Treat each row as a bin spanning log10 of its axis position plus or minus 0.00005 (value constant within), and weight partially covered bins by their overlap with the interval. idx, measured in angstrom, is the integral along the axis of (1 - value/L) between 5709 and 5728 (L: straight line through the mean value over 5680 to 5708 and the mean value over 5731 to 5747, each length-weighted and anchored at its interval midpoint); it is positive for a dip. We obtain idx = -1.6 angstrom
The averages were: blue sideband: 0.909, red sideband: 0.957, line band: 1.02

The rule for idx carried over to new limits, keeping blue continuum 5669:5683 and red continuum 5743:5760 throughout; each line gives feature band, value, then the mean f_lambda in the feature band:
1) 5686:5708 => 2.2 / 0.907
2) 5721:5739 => -0.9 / 1.03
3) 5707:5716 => -0.1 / 1.01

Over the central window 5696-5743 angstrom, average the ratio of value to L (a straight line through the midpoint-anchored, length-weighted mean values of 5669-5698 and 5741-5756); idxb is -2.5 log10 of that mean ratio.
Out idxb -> -0.04 mag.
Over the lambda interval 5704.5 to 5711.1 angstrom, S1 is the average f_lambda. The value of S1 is 0.905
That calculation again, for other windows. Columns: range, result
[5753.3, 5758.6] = 0.957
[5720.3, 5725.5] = 1.01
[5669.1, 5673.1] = 0.978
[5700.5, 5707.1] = 0.893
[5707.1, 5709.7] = 0.926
